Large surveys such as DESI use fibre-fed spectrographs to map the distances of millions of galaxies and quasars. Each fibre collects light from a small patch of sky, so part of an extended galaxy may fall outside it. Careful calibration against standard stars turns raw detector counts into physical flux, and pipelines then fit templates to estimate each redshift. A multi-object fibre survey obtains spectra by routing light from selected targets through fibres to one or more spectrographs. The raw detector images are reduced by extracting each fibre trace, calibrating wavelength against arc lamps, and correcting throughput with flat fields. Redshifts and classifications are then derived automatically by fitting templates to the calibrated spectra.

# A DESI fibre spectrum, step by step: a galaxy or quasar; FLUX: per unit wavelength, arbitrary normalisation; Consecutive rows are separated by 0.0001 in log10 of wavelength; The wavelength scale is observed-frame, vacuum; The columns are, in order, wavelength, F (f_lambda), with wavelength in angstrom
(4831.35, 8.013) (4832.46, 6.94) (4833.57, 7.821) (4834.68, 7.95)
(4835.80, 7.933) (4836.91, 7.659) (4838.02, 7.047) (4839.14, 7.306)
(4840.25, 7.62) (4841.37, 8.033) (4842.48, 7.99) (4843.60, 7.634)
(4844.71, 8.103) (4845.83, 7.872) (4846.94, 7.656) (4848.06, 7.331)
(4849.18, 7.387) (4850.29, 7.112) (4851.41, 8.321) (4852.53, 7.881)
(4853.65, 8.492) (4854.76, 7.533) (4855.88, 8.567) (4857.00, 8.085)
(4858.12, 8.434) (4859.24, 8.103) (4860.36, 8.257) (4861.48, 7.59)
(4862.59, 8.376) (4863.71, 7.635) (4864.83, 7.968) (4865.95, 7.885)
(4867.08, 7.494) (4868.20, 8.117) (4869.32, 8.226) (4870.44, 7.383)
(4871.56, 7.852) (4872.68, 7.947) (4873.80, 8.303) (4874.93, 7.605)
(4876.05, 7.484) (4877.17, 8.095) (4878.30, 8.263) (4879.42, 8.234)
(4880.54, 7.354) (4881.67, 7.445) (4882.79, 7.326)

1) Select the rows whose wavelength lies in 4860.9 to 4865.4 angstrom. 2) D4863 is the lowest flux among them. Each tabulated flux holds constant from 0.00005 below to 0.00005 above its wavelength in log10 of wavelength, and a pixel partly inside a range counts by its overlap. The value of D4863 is 7.59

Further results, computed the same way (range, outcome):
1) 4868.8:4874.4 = 7.383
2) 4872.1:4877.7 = 7.484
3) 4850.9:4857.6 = 7.533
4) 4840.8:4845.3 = 7.634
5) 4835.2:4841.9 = 7.047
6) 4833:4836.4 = 7.821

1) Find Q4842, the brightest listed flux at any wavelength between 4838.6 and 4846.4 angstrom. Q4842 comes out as 8.103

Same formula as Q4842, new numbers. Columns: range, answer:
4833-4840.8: 7.95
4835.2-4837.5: 7.933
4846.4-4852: 8.321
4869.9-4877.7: 8.303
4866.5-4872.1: 8.226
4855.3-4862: 8.567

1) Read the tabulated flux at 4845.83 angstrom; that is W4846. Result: 7.872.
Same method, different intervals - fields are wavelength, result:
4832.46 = 6.94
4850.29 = 7.112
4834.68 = 7.95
